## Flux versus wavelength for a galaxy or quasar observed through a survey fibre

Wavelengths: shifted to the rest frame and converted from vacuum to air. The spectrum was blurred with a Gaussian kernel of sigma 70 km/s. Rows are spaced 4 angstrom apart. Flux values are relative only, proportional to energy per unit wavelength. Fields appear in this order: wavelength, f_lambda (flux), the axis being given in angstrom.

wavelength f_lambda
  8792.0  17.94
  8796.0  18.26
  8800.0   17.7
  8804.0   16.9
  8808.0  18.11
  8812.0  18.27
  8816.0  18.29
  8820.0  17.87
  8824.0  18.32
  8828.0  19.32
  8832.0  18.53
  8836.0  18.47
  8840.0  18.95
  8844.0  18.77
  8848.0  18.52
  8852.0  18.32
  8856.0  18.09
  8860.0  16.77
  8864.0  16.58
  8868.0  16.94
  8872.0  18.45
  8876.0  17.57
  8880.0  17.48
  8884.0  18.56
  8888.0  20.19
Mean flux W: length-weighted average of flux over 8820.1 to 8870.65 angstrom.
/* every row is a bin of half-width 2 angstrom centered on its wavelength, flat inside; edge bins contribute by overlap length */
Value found 18.1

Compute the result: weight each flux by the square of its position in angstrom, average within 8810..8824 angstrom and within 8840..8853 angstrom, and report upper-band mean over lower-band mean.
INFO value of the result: 1.03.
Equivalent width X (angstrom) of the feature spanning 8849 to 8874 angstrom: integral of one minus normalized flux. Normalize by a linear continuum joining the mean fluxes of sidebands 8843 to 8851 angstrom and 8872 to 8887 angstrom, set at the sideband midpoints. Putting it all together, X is 1.1 angstrom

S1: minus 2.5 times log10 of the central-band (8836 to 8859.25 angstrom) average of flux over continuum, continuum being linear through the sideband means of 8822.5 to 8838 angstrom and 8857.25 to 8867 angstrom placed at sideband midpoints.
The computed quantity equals -0.05 mag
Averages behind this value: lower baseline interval 18.7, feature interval 18.4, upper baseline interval 16.8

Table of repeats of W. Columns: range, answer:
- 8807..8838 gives 18.4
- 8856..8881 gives 17.4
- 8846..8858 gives 18.3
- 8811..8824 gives 18.2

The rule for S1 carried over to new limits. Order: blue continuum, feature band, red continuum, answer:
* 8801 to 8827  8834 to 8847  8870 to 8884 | -0.04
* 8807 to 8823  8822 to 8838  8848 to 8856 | -0.03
